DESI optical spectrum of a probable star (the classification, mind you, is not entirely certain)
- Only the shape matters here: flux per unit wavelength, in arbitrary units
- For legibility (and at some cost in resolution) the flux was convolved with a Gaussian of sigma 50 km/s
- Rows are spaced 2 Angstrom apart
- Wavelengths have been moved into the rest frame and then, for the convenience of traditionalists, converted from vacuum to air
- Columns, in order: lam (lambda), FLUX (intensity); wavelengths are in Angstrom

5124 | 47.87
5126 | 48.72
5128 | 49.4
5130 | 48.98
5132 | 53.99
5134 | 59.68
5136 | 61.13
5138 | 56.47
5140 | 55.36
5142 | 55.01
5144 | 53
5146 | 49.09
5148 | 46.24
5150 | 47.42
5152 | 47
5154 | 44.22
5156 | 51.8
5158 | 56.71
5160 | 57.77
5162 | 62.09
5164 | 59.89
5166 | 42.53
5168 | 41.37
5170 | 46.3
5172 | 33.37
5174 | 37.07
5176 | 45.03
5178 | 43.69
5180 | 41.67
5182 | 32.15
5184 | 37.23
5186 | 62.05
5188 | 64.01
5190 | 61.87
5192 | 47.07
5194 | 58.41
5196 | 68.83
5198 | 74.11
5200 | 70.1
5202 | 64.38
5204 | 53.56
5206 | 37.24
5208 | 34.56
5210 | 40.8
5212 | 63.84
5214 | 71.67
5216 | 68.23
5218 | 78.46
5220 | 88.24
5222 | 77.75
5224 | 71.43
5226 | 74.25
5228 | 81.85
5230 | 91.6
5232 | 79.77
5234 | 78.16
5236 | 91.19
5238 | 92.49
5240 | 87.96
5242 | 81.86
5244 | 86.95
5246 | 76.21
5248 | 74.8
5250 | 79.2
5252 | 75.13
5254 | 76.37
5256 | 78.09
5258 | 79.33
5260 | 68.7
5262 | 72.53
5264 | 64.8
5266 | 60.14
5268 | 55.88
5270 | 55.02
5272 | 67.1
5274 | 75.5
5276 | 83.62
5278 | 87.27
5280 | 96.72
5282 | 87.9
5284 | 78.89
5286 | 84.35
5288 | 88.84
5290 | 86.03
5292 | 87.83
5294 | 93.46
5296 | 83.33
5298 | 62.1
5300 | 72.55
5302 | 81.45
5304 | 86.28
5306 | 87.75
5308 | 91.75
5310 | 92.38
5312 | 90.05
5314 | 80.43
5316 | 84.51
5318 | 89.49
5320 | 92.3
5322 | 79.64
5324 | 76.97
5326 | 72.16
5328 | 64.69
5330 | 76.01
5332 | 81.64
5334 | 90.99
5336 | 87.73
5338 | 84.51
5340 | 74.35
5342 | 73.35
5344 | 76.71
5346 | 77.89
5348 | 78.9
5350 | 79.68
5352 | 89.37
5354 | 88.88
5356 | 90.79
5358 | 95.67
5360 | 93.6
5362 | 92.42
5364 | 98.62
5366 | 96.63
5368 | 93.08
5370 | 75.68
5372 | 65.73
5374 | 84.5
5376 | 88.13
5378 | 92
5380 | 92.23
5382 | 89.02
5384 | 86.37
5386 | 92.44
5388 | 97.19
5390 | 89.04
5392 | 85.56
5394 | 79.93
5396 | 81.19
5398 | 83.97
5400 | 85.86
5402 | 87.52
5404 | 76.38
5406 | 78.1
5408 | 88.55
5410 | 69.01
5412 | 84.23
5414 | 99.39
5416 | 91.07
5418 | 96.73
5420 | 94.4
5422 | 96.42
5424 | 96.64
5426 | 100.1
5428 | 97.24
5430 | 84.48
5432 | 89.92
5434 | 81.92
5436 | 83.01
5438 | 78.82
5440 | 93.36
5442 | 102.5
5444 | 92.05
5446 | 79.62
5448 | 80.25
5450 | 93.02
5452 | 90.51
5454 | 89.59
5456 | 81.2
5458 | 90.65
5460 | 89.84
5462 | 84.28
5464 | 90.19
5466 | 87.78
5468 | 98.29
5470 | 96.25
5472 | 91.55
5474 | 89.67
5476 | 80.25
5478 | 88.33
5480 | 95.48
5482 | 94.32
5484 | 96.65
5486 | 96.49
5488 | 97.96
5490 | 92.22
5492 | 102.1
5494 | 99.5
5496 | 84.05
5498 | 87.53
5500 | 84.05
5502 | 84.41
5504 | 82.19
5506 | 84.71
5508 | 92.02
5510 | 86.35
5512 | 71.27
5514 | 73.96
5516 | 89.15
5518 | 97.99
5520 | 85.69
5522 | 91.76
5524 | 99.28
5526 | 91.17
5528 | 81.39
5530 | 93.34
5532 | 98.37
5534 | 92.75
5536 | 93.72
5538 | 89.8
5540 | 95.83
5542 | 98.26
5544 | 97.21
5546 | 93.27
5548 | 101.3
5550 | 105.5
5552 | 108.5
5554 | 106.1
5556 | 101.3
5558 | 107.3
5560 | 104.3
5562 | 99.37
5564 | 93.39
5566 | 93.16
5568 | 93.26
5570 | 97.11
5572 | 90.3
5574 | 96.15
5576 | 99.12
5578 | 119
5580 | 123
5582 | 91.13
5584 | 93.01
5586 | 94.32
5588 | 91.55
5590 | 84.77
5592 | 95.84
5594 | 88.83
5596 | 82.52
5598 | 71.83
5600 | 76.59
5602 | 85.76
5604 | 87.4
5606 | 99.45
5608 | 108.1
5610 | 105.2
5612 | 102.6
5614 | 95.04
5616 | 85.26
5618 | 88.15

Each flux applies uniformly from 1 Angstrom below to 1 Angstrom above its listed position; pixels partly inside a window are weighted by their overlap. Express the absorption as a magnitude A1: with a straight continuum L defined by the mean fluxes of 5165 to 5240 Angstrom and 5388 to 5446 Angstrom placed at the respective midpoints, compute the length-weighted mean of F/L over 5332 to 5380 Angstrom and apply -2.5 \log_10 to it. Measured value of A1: -0.07 mag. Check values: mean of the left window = 61.1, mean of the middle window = 85.7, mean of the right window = 88.1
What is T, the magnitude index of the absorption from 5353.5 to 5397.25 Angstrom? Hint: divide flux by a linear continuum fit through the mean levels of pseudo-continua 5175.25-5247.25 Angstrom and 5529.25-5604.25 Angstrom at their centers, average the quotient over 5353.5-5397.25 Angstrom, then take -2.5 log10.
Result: -0.11 mag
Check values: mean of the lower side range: 66.2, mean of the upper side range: 95.7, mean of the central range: 88.5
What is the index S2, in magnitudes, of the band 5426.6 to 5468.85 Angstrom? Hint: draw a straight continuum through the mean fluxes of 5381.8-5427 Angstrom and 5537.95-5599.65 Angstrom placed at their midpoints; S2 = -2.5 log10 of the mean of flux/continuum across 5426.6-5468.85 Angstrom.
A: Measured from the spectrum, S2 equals 0.02 mag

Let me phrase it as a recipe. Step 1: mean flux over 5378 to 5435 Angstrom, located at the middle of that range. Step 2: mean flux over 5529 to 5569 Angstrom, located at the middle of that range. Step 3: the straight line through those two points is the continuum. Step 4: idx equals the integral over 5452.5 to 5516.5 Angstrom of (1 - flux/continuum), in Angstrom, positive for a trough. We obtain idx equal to 3.2 Angstrom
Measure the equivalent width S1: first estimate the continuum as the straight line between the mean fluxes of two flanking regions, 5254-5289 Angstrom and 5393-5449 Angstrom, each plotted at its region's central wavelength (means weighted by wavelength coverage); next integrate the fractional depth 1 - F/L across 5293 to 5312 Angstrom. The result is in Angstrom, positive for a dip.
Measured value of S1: -1.4 Angstrom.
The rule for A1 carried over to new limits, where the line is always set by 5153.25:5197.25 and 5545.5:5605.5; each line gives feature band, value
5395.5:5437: -0.14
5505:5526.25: 0.02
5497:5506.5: 0.04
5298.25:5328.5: -0.25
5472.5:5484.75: -0.07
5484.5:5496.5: -0.12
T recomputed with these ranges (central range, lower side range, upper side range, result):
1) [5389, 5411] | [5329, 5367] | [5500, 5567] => 0.07 mag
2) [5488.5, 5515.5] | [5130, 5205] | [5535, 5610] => 0.02 mag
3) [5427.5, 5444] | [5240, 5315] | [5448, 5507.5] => -0.01 mag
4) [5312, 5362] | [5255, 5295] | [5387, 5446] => -0.01 mag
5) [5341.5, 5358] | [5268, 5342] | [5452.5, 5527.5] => 0.01 mag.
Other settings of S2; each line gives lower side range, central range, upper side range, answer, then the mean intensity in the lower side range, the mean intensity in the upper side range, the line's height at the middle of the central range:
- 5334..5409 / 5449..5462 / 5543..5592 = 0.03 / 85.8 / 99.2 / 91.6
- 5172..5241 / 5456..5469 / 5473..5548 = -0.04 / 63.4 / 90.8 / 86.4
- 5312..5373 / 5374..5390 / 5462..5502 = -0.06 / 83.5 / 91.9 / 85.9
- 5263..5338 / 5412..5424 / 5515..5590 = -0.08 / 80.5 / 97.1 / 88.2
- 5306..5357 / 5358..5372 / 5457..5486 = -0.07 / 82.7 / 91.2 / 84.7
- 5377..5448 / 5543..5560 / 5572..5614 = -0.10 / 88.3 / 94.7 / 93.2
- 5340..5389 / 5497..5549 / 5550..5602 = 0.05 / 86.8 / 96.1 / 93.7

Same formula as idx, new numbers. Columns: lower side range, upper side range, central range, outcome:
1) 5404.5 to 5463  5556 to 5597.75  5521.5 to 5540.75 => 0.3 Angstrom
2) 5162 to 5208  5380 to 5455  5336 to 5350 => -0.4 Angstrom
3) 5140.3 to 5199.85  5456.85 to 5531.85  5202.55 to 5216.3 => 0.8 Angstrom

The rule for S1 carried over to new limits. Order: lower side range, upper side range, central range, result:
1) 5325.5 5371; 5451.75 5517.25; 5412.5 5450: -1.61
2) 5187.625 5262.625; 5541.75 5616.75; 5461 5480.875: -0.28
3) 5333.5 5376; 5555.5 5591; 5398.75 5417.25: 0.80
